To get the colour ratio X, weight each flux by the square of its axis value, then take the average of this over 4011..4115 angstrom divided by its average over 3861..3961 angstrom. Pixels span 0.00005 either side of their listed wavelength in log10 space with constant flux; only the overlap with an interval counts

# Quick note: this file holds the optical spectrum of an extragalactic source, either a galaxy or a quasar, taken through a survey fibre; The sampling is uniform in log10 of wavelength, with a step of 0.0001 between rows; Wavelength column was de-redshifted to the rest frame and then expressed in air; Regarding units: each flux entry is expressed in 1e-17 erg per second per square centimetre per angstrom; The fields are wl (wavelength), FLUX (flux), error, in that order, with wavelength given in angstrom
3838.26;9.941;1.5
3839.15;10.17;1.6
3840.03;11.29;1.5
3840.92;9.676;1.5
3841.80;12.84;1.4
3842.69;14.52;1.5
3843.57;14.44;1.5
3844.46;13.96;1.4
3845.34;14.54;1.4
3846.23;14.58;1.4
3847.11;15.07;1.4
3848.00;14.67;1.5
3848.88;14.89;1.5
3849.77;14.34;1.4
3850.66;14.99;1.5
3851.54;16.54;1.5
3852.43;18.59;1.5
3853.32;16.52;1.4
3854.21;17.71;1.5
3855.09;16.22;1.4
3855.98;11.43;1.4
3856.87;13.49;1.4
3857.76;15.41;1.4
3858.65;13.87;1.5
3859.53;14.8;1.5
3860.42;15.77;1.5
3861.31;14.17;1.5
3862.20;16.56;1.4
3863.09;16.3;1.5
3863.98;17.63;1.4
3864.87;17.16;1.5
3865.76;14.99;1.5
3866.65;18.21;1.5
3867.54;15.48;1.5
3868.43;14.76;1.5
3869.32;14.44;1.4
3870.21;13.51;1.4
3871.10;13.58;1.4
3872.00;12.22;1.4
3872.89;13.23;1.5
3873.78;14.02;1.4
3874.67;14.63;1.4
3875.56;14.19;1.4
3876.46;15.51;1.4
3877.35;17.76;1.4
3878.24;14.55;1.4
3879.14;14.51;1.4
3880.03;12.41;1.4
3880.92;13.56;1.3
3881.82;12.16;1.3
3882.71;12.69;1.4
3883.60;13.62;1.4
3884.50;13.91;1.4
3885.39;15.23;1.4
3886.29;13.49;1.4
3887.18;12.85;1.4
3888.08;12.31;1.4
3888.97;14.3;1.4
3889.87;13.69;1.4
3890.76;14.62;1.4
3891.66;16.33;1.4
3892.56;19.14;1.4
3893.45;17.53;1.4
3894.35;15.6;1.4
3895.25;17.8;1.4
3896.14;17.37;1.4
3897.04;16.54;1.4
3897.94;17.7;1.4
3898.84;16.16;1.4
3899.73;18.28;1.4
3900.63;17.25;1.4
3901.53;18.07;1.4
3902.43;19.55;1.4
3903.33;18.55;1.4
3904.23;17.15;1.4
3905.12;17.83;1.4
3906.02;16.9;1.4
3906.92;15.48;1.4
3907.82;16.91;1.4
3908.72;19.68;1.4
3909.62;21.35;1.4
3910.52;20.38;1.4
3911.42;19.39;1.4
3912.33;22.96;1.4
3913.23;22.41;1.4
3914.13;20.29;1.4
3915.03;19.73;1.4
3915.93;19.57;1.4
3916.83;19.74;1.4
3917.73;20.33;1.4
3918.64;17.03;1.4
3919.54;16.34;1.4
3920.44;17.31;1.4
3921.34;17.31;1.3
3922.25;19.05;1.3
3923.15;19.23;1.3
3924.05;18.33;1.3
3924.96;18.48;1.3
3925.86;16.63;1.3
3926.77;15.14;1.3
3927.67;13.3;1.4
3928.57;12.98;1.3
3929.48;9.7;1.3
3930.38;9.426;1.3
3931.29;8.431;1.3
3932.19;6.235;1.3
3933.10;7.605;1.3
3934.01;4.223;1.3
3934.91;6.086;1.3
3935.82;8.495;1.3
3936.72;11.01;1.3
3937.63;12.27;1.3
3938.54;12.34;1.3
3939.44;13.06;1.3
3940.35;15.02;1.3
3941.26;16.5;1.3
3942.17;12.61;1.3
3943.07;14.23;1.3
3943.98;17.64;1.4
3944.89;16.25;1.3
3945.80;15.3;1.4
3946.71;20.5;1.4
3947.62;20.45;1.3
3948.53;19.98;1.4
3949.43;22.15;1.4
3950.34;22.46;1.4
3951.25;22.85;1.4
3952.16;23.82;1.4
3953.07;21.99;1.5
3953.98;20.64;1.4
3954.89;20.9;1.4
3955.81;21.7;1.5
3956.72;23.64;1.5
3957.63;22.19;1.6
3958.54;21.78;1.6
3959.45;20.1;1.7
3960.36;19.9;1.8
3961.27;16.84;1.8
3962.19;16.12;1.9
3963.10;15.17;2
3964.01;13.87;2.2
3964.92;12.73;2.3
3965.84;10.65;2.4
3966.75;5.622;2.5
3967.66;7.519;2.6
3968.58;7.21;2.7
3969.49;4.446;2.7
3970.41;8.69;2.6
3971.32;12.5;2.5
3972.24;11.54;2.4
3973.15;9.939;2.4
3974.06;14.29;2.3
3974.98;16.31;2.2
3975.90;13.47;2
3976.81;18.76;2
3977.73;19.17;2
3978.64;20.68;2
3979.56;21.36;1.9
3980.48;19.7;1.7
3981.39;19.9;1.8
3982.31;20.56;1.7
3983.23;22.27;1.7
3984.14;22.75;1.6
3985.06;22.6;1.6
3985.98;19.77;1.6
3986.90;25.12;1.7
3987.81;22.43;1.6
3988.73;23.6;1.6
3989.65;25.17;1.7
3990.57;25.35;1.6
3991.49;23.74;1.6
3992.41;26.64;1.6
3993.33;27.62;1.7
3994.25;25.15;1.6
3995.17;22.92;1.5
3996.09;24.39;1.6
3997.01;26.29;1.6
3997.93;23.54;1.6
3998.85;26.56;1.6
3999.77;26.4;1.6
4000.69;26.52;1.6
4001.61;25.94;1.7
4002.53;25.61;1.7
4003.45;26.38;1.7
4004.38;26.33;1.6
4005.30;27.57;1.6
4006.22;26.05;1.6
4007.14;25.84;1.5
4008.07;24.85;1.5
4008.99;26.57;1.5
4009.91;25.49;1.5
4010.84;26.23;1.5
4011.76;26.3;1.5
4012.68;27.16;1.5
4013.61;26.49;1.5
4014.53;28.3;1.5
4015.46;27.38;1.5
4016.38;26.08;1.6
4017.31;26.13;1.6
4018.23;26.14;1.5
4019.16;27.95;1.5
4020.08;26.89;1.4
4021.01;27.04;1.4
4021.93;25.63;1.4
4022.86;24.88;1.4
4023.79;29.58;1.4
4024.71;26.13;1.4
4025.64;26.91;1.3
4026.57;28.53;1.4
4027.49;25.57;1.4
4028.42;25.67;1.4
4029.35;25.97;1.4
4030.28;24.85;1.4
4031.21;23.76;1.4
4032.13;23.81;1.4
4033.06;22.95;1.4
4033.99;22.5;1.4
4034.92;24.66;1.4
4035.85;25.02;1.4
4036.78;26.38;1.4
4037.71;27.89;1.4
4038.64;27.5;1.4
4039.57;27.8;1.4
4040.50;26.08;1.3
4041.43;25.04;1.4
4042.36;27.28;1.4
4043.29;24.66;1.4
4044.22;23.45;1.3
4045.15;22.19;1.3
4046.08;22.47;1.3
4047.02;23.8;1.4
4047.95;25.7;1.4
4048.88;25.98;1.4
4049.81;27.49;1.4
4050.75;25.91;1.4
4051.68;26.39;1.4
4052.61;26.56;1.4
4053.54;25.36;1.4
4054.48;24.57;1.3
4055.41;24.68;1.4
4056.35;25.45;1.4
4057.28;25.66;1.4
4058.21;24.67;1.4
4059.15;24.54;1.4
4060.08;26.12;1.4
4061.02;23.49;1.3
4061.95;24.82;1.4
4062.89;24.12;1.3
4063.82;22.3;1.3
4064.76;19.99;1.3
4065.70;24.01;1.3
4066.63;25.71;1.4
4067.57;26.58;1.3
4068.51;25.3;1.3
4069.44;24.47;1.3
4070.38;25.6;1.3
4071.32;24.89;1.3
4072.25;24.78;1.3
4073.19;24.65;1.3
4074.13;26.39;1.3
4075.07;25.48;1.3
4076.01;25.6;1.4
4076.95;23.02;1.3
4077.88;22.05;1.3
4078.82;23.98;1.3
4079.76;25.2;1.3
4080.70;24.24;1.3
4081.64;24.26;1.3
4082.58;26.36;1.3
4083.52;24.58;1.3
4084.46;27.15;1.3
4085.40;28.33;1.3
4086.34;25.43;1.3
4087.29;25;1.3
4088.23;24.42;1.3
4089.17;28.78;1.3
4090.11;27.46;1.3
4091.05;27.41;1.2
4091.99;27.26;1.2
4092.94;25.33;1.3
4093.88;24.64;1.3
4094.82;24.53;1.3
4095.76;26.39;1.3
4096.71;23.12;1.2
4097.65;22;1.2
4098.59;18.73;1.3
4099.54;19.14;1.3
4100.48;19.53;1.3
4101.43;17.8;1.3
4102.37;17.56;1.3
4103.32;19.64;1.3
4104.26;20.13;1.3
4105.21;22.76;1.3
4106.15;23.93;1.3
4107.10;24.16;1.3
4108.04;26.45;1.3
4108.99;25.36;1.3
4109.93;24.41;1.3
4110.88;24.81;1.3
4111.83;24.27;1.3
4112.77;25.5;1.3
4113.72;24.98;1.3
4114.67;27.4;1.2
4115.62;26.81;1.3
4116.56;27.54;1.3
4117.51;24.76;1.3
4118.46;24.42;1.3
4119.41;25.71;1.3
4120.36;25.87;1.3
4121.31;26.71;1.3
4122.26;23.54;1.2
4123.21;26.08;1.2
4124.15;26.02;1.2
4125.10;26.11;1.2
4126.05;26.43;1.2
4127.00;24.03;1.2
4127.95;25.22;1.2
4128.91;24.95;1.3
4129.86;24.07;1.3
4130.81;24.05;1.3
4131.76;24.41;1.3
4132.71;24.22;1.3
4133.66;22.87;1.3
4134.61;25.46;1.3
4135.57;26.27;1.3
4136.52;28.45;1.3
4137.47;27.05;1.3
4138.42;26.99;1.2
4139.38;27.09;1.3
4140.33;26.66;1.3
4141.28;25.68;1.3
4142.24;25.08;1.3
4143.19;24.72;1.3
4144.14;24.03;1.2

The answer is 1.65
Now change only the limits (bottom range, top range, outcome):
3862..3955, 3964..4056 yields 1.52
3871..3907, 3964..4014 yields 1.42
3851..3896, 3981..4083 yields 1.82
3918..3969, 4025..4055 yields 1.72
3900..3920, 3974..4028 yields 1.36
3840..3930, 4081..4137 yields 1.72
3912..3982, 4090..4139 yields 1.67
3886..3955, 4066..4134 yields 1.63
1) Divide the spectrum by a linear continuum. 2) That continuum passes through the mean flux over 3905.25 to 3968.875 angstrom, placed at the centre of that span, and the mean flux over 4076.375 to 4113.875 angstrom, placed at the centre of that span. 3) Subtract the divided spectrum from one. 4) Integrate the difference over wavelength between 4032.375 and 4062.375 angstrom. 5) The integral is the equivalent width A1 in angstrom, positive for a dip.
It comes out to -4.9 angstrom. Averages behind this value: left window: 16.4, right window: 24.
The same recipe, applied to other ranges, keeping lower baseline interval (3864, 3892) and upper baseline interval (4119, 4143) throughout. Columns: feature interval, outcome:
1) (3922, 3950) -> 4.9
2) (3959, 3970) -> 3.4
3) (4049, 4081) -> -3.1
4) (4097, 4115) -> 1.4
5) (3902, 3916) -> -3.1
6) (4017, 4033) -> -4.0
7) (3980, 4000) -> -4.5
